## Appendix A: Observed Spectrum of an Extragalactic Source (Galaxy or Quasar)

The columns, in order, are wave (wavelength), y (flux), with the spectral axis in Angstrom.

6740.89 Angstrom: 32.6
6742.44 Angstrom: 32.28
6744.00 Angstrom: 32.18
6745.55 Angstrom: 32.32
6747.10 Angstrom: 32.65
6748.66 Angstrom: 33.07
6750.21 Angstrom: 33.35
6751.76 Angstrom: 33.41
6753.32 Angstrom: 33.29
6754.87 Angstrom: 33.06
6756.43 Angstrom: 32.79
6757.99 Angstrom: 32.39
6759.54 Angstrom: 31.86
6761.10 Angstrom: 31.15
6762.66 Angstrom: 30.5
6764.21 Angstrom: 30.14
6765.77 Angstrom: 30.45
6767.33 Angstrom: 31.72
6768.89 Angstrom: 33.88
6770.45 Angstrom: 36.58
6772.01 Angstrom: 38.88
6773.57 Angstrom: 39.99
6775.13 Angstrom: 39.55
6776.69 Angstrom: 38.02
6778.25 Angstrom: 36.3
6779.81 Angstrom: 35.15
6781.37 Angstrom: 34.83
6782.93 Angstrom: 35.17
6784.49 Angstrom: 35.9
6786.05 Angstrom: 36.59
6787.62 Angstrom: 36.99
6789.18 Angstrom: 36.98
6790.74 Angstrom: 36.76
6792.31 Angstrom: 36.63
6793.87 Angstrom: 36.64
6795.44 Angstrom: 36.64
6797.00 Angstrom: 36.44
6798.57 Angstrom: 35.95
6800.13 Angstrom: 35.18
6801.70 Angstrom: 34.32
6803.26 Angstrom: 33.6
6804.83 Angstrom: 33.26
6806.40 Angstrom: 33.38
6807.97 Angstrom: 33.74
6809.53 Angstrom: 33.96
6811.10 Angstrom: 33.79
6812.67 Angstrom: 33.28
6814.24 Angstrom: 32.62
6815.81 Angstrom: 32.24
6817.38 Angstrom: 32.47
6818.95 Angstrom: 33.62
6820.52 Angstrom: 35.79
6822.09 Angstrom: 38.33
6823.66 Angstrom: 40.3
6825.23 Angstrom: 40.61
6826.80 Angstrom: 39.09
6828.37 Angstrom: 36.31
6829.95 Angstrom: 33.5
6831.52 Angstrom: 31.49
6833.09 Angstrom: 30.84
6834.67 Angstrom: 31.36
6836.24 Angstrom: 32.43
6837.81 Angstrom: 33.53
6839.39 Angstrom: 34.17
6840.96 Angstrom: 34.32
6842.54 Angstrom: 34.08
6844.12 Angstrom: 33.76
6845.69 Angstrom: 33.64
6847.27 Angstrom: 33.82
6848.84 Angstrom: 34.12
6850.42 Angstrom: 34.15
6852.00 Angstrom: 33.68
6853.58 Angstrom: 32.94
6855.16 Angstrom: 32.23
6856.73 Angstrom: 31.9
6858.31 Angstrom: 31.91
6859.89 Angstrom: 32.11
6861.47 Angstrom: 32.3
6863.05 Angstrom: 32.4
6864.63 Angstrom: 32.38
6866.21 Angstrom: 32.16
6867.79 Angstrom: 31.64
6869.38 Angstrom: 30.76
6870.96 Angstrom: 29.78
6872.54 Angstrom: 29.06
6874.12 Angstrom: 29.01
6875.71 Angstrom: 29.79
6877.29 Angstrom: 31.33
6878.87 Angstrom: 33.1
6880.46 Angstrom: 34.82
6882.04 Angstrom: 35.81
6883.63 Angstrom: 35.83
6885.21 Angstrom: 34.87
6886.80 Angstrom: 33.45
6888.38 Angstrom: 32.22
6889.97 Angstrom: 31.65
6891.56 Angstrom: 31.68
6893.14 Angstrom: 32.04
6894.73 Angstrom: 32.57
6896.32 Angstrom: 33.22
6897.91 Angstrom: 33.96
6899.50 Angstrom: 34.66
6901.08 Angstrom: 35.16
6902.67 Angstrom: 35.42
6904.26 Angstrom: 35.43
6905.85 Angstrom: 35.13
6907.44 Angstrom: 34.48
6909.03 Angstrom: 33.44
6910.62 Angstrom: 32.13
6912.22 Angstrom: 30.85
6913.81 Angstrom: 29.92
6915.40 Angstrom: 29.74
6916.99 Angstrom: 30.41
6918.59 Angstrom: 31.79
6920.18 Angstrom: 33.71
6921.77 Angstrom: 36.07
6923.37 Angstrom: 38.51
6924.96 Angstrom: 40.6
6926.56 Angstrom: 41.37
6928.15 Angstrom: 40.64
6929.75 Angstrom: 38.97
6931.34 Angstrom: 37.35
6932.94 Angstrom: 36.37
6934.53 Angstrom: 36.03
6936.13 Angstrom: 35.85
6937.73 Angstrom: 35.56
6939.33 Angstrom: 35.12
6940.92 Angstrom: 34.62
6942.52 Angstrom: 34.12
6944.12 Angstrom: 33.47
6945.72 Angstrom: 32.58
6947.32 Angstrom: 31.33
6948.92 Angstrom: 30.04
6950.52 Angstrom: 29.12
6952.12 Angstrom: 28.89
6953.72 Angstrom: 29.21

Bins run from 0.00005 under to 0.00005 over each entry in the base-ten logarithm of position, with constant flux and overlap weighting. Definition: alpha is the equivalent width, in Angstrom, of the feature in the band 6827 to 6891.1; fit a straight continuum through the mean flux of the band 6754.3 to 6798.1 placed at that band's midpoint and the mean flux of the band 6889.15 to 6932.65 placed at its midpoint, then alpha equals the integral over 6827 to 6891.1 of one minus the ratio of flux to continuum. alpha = 3.6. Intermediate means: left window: 35.1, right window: 34.5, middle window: 32.8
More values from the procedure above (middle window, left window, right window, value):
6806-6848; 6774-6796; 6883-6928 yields 1.65 Angstrom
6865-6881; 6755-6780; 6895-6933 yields 1.66 Angstrom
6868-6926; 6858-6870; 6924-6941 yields 2.58 Angstrom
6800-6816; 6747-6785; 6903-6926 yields 0.24 Angstrom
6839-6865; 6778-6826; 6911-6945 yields 1.59 Angstrom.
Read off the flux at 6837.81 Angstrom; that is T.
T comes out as 33.53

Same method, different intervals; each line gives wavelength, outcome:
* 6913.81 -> 29.92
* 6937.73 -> 35.56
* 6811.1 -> 33.79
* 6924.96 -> 40.6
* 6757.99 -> 32.39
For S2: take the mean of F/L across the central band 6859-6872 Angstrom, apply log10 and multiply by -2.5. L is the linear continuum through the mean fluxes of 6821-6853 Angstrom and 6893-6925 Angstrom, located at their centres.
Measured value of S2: 0.09 mag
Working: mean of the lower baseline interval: 34.7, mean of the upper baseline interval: 33.6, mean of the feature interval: 31.6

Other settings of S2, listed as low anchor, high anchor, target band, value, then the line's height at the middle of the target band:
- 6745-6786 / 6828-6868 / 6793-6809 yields -0.041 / 33.6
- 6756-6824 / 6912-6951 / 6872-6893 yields 0.071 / 34.7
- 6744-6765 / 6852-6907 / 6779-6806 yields -0.103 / 32.4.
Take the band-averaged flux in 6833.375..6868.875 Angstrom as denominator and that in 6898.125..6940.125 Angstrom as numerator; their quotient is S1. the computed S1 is 1.1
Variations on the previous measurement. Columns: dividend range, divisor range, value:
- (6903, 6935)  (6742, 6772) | 1.08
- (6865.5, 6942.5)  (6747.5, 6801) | 0.97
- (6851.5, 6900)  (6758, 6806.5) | 0.92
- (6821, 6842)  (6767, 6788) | 0.96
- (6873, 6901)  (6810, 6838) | 0.95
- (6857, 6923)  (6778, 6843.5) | 0.93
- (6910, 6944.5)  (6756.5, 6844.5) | 1.01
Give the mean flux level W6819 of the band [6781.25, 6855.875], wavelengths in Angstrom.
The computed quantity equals 34.7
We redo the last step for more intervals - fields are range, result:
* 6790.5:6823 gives 34.7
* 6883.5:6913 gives 33.5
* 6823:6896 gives 33.1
